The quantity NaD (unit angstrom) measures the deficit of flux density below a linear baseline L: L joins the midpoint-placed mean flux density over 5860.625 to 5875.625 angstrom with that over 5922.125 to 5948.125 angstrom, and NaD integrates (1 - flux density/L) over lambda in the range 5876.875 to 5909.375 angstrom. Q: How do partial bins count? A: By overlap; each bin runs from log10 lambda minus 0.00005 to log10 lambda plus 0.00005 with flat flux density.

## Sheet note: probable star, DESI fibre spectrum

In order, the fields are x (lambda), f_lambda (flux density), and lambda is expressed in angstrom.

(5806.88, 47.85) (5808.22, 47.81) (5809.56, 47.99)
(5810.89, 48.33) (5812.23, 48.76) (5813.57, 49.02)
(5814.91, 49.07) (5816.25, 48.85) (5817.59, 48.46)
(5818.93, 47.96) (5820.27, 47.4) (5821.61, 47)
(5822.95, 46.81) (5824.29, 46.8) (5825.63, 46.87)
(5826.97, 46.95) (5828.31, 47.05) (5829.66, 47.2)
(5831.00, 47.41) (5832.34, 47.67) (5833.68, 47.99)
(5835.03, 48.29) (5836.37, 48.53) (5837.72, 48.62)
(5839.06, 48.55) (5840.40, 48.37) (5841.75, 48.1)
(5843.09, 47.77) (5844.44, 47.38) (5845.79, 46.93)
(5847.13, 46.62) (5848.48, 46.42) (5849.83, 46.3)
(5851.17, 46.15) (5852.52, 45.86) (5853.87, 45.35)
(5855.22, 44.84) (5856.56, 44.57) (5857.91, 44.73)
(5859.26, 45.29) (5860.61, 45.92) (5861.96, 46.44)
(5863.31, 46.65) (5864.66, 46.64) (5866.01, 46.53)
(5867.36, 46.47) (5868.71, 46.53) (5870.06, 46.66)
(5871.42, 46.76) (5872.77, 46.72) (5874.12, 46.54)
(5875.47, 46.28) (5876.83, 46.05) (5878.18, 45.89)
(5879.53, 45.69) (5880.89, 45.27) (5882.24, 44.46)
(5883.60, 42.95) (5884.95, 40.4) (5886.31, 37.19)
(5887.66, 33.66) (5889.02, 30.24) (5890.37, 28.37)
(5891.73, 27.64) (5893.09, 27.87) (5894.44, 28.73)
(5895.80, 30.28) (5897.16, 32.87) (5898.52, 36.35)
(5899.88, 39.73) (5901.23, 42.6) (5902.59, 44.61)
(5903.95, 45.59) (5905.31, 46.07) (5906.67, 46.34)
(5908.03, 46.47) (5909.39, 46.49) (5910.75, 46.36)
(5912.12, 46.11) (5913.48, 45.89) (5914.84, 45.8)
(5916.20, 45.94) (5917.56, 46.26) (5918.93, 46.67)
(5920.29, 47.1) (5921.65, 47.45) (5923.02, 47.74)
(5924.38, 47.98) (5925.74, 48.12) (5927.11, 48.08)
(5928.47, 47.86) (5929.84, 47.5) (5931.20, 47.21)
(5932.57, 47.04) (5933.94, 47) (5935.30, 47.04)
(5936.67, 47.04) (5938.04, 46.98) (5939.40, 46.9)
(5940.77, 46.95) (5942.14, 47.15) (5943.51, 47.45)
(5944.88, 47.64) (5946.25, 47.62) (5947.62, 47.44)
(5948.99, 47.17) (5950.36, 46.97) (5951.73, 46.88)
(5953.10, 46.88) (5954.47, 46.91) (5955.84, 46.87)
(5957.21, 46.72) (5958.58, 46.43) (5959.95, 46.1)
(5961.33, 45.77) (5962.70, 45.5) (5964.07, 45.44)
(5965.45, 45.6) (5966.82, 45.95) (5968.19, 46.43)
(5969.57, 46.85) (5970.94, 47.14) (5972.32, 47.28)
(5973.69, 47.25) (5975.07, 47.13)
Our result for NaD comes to 5.5 angstrom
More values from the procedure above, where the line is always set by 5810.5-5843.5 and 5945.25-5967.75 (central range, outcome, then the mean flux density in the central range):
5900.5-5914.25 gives 0.4 angstrom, 45.6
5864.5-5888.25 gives 1.5 angstrom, 44.5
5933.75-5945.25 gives -0.1 angstrom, 47.1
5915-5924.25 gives 0.0 angstrom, 46.9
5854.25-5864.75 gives 0.4 angstrom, 45.6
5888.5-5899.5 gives 3.9 angstrom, 30.5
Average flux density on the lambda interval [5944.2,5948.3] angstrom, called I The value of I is 47.5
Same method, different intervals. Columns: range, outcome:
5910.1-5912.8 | 46.1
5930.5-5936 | 47.1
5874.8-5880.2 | 46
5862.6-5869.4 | 46.6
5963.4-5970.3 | 46.1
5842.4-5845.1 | 47.6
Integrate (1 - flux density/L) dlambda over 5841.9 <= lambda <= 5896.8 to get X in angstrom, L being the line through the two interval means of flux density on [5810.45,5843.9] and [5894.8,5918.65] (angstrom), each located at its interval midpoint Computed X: 3.20 angstrom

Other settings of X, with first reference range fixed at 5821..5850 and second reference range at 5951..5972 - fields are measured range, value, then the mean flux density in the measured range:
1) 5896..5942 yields 1.2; 45.6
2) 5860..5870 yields 0.2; 46.5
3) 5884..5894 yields 3.1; 32.4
